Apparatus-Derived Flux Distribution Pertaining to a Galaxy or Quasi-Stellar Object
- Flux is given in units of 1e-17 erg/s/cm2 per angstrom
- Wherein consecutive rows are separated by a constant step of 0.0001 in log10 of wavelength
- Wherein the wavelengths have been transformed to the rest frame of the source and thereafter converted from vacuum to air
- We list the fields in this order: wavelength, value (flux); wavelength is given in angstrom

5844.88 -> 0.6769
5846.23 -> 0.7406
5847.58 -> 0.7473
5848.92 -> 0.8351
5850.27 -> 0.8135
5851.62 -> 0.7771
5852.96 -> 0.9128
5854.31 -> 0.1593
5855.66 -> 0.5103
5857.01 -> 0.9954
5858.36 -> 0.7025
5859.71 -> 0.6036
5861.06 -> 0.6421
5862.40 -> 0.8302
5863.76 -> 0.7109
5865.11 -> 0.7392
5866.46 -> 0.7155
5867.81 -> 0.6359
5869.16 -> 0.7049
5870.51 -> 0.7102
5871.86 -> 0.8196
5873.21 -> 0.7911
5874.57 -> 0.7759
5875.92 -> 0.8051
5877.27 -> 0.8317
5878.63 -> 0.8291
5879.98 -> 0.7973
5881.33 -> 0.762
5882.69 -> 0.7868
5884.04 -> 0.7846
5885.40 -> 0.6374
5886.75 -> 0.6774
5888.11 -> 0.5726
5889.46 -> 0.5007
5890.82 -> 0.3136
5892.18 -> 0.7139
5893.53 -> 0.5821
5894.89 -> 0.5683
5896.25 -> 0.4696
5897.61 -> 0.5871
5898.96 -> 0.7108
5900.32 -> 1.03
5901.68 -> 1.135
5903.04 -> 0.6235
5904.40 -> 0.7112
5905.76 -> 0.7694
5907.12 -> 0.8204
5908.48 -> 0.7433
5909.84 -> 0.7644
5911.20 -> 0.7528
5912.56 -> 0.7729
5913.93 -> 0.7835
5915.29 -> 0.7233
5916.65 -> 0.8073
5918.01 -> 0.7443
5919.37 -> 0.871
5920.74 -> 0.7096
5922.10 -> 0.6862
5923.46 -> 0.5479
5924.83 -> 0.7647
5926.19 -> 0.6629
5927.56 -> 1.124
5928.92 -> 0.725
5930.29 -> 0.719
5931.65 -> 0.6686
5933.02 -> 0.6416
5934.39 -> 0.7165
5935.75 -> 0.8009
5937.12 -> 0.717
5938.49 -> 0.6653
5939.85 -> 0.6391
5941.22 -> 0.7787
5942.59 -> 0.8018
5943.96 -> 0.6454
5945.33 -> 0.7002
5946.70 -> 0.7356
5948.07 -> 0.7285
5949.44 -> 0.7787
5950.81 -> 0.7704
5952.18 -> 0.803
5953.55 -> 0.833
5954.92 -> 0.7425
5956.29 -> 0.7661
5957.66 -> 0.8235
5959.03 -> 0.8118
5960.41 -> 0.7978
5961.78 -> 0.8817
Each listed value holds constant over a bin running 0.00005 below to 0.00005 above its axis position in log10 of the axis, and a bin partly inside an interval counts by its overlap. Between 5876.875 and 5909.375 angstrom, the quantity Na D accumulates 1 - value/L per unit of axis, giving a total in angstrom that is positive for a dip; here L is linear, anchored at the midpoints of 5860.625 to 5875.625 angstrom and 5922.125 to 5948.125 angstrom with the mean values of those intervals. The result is 1.2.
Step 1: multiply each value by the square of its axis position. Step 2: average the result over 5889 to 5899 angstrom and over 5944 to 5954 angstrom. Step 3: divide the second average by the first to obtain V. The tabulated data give 1.4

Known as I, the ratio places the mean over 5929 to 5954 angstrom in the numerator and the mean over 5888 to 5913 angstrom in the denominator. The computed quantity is 1.1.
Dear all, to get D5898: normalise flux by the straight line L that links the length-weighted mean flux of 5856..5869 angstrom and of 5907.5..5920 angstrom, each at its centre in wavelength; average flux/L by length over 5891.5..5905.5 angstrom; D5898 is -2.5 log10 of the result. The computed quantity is 0.07 mag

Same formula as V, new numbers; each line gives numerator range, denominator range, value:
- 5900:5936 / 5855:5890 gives 1.07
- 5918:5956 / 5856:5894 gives 1.06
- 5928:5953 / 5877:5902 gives 1.07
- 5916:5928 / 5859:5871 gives 1.11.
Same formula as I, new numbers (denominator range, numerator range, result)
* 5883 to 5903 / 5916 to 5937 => 1.12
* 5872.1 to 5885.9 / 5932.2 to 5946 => 0.91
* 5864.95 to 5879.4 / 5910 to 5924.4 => 0.97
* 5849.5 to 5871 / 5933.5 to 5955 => 1.06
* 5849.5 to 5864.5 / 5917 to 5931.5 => 1.08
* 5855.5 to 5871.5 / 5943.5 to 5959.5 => 1.06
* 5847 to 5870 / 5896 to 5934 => 1.07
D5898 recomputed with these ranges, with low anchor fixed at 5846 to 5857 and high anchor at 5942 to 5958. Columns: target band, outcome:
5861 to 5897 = 0.04 mag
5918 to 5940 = 0.02 mag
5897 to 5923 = -0.06 mag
